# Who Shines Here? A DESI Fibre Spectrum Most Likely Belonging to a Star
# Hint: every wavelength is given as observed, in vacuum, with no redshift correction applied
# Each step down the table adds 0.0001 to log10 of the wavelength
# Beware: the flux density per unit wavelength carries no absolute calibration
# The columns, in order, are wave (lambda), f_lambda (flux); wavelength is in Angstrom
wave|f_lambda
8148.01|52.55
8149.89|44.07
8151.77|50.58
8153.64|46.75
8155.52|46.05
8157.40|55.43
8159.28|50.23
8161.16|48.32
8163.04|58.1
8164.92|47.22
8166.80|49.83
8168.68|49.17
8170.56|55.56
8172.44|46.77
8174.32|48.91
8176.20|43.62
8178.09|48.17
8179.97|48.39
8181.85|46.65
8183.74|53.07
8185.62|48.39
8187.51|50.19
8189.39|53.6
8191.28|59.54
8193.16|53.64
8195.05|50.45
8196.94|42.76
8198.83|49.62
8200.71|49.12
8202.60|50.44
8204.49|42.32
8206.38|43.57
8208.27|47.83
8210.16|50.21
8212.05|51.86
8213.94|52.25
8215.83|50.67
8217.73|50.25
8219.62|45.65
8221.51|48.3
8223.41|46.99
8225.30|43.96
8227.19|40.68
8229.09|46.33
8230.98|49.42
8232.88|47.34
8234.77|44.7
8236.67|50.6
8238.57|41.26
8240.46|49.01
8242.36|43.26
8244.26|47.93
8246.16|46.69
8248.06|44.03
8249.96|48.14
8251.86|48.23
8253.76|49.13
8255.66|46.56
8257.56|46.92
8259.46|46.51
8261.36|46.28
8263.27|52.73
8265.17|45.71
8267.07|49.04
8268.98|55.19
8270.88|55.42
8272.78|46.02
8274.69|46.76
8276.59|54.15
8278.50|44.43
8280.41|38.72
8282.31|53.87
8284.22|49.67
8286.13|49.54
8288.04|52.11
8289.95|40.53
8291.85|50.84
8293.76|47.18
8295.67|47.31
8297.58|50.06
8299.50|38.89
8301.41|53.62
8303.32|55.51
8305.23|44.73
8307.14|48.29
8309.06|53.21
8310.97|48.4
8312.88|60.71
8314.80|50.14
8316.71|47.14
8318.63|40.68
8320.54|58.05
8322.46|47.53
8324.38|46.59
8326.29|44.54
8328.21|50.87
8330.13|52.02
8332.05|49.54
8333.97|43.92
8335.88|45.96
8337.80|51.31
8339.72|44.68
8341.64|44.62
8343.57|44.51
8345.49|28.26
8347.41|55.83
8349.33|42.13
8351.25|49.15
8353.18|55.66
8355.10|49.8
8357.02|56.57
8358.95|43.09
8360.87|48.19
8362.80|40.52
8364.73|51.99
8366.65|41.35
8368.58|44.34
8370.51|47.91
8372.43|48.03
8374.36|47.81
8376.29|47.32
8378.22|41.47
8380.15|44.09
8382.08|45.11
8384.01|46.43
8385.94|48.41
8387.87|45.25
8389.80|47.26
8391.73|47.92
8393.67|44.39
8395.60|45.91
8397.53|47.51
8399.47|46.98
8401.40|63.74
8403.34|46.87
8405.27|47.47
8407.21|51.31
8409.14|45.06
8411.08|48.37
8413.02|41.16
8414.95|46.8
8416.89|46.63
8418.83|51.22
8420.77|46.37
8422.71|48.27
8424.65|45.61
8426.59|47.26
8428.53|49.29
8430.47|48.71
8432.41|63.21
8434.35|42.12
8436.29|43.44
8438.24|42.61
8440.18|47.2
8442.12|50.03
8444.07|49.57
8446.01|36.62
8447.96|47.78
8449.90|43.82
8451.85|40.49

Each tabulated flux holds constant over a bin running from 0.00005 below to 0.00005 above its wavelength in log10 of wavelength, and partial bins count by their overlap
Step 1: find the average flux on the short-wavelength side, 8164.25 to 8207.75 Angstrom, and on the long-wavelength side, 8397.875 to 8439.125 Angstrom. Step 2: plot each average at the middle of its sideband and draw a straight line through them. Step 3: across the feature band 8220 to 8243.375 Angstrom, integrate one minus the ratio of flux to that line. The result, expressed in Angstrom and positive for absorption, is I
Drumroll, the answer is 1.4 Angstrom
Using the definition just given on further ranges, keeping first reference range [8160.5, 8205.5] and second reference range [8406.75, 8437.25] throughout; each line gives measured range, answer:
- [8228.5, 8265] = 1.6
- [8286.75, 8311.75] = 0.1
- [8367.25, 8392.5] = 1.0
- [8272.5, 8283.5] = 0.3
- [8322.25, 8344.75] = 0.7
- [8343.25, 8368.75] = 0.9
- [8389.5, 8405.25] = -0.3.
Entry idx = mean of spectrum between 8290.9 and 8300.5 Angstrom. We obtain 46.9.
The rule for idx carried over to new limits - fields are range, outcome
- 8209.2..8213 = 51.1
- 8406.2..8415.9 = 46.6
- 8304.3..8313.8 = 51.1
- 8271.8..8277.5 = 49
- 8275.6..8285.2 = 48.2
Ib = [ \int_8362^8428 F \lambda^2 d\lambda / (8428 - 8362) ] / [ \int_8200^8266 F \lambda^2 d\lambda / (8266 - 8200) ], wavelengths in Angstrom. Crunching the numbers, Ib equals 1.03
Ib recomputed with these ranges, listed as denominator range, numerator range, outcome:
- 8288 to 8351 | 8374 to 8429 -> 1.01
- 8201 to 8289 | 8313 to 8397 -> 1.01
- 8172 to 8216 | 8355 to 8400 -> 0.99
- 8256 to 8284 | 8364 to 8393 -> 0.98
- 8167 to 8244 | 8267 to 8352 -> 1.02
